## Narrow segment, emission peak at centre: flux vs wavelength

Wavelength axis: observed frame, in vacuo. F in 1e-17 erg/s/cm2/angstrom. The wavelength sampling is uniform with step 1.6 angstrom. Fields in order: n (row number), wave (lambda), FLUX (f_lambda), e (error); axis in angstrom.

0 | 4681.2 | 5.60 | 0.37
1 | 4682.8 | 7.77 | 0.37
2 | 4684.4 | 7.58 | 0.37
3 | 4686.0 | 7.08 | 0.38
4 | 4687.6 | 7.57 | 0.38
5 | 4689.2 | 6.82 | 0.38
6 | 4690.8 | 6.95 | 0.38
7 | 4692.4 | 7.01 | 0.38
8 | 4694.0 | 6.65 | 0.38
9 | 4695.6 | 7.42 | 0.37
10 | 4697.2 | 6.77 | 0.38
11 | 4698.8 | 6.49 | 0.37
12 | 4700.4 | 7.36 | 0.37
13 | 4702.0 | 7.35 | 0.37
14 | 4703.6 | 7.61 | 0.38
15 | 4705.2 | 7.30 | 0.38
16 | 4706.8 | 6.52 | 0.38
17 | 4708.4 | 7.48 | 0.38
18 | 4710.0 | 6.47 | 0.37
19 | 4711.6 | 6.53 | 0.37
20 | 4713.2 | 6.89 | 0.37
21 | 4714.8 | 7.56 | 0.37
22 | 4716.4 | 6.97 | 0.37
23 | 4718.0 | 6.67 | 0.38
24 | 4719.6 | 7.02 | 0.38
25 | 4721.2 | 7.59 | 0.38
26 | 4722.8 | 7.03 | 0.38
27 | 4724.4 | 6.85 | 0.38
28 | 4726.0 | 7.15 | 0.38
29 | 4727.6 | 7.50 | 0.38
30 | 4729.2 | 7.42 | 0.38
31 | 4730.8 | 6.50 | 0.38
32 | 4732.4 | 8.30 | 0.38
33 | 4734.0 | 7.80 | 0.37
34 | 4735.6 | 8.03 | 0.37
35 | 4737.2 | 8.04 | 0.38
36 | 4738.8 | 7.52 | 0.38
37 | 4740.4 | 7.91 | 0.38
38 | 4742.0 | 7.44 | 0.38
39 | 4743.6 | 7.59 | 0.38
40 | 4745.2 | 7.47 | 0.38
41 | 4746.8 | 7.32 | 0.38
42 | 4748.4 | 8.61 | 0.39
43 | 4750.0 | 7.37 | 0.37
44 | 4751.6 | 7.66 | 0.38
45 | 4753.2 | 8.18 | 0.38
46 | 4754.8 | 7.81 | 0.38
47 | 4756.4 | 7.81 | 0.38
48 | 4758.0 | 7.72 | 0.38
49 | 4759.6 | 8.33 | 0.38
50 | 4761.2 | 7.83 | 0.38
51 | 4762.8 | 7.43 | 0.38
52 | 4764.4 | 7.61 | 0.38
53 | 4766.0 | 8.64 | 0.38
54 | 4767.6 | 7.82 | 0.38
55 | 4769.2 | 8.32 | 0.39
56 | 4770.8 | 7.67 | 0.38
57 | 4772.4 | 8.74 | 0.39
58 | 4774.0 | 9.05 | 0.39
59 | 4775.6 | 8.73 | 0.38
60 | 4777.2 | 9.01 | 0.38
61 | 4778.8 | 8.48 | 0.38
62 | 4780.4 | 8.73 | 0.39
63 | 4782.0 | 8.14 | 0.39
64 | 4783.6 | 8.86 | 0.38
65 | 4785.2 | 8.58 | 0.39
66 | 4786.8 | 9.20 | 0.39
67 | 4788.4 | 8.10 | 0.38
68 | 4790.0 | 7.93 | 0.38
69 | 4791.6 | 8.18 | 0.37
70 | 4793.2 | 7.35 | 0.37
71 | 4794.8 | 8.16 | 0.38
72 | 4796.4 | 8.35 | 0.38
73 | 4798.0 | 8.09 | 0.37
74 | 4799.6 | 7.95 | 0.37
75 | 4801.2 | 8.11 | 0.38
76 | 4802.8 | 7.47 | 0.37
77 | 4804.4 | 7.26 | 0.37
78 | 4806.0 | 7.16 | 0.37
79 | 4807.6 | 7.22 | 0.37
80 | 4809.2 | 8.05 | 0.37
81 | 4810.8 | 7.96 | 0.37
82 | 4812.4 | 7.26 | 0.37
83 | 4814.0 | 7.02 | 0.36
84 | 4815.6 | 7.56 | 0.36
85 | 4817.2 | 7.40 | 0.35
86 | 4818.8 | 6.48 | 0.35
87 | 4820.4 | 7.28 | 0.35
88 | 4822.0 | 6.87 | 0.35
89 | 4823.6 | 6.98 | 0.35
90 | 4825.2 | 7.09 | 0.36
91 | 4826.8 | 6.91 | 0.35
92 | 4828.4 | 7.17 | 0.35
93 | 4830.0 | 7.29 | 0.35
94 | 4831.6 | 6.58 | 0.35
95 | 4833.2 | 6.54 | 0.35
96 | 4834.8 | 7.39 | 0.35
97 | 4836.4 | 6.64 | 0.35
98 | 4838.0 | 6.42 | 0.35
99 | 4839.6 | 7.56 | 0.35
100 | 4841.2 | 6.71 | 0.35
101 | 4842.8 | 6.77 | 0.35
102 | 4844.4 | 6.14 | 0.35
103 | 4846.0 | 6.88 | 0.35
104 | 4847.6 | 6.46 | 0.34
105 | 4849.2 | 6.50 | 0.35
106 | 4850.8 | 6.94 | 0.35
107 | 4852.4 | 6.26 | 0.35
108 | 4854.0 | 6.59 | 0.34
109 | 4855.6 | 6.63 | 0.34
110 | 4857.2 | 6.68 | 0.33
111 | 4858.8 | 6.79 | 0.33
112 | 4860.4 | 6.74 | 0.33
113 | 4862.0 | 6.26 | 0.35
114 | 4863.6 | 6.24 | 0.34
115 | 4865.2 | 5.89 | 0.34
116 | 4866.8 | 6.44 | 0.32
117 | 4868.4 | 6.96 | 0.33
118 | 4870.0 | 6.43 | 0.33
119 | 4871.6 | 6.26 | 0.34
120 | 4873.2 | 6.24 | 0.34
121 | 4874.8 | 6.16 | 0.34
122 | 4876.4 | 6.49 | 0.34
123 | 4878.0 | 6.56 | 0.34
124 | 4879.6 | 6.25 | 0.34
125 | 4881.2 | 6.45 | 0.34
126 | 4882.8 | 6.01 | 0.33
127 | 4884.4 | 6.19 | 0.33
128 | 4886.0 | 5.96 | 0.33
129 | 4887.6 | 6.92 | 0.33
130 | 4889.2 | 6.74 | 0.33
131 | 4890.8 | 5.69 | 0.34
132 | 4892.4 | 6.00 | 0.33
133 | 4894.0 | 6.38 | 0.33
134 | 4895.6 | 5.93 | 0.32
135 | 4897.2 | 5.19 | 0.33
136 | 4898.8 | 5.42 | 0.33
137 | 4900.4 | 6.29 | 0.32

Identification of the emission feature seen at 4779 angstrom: C III]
